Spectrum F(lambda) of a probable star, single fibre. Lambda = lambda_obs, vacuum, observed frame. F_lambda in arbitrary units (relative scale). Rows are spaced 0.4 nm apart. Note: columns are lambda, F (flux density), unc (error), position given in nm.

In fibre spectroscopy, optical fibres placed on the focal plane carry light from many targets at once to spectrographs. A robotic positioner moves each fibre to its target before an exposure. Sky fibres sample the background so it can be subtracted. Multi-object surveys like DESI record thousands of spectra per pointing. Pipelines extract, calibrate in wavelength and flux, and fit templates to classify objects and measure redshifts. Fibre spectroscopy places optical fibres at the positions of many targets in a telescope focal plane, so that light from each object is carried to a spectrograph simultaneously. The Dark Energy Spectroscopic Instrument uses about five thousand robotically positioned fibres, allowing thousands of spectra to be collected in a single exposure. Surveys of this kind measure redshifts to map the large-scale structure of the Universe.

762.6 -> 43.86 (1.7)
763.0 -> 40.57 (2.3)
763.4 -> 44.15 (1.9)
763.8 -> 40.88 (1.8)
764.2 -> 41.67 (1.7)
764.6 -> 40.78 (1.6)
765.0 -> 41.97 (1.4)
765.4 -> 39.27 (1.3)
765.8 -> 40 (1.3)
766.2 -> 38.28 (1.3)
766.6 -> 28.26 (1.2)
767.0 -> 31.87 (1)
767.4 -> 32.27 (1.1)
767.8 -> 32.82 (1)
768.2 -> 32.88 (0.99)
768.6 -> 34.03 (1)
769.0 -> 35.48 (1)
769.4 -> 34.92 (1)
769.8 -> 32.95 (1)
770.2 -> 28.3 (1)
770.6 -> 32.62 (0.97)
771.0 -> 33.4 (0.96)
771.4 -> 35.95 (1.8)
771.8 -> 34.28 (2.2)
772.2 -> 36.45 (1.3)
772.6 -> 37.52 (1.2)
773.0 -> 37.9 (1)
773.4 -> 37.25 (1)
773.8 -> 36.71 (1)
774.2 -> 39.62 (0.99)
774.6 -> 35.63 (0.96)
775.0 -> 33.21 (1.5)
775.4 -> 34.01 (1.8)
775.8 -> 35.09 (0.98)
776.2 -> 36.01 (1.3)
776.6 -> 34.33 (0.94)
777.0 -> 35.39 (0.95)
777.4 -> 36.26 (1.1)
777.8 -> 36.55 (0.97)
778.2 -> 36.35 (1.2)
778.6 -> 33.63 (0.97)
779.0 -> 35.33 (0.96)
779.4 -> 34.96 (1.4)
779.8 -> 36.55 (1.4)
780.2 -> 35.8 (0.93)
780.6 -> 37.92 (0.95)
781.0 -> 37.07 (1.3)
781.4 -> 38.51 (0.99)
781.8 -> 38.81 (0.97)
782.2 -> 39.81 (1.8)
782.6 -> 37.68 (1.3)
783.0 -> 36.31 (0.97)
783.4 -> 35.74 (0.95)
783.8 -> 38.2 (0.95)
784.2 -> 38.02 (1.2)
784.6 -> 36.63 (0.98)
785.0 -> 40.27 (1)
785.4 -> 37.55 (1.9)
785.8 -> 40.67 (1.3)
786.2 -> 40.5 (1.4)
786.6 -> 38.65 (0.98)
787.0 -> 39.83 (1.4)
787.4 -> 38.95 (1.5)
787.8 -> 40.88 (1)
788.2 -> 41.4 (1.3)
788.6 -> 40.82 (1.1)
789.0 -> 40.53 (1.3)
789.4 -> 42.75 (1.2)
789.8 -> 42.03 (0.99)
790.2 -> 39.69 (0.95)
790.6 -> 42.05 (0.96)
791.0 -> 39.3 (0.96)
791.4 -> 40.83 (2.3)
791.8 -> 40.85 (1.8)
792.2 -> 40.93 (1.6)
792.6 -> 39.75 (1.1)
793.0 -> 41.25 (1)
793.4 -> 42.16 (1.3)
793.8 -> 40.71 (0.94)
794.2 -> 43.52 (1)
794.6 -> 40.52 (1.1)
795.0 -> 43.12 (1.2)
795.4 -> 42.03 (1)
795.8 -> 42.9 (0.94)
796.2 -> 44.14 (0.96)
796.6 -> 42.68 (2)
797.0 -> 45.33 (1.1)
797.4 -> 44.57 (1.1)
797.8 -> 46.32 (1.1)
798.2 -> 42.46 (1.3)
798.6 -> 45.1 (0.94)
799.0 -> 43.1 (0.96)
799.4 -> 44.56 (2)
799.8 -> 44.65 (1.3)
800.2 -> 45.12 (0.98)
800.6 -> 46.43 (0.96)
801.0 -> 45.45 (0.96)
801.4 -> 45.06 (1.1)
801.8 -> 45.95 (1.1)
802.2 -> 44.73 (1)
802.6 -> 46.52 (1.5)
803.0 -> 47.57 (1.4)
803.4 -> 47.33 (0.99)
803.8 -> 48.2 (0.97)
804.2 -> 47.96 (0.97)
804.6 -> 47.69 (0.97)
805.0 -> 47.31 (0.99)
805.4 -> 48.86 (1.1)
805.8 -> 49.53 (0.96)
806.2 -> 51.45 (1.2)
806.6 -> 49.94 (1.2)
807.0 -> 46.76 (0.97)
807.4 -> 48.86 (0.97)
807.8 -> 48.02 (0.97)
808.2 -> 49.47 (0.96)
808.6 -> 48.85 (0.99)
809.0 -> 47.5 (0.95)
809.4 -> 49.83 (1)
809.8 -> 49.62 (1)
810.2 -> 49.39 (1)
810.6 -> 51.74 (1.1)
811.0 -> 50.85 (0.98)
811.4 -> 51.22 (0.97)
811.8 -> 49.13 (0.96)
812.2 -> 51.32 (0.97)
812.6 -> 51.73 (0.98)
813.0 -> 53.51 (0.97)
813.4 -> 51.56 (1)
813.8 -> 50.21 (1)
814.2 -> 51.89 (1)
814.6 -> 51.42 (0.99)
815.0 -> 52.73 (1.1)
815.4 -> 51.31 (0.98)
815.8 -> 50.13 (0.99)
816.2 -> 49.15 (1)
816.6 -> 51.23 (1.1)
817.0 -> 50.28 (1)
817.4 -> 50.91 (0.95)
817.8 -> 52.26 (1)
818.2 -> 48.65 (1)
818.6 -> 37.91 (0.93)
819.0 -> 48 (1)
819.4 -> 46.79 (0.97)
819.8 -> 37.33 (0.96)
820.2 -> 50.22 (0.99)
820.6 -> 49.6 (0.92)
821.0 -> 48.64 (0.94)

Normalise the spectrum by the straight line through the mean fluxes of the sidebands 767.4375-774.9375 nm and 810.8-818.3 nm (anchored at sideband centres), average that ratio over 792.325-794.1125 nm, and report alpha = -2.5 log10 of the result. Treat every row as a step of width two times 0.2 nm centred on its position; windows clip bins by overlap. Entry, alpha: 0.050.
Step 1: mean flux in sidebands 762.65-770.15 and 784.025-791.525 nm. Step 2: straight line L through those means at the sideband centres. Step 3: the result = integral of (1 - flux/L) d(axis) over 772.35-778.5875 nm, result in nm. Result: 0.35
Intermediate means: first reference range 36.8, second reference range 40.1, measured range 36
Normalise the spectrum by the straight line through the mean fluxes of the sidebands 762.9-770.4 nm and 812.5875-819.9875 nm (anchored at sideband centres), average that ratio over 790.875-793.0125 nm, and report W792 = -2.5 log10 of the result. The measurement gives 0.064 mag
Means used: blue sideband 36.3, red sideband 49.3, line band 40.5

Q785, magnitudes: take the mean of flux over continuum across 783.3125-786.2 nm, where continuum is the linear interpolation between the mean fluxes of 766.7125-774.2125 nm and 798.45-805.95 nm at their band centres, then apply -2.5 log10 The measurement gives 0.04 mag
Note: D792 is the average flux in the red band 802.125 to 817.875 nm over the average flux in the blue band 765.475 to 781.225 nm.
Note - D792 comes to 1.42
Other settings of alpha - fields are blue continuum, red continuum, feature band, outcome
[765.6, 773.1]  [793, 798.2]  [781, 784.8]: 0.03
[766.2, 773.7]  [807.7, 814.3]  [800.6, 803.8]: 0.01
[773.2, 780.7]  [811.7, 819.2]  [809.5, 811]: -0.05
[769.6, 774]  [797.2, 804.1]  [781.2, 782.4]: -0.01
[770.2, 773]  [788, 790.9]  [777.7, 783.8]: 0.04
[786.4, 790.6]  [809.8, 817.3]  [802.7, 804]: -0.02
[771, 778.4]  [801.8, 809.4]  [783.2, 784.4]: 0.06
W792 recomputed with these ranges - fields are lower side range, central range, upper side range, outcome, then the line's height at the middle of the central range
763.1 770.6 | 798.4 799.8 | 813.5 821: 0.000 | 44.3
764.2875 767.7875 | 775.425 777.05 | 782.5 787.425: 0.074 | 37.5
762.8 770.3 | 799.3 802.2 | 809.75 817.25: 0.041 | 47.1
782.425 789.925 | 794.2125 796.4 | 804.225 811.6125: 0.022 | 43.5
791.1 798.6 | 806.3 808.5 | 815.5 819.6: -0.066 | 45.9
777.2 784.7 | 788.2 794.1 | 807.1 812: 0.008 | 41.4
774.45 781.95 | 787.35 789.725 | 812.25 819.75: -0.038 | 39.6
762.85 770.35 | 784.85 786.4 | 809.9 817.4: 0.069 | 42.3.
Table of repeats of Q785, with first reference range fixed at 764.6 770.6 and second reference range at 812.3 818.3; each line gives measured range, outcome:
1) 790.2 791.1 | 0.053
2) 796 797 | 0.022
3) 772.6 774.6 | -0.025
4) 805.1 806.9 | -0.037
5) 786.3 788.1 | 0.046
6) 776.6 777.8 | 0.068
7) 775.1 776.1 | 0.087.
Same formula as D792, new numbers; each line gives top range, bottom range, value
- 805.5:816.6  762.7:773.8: 1.39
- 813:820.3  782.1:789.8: 1.25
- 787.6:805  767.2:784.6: 1.22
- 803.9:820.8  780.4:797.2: 1.23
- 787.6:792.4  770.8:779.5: 1.15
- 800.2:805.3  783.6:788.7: 1.18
